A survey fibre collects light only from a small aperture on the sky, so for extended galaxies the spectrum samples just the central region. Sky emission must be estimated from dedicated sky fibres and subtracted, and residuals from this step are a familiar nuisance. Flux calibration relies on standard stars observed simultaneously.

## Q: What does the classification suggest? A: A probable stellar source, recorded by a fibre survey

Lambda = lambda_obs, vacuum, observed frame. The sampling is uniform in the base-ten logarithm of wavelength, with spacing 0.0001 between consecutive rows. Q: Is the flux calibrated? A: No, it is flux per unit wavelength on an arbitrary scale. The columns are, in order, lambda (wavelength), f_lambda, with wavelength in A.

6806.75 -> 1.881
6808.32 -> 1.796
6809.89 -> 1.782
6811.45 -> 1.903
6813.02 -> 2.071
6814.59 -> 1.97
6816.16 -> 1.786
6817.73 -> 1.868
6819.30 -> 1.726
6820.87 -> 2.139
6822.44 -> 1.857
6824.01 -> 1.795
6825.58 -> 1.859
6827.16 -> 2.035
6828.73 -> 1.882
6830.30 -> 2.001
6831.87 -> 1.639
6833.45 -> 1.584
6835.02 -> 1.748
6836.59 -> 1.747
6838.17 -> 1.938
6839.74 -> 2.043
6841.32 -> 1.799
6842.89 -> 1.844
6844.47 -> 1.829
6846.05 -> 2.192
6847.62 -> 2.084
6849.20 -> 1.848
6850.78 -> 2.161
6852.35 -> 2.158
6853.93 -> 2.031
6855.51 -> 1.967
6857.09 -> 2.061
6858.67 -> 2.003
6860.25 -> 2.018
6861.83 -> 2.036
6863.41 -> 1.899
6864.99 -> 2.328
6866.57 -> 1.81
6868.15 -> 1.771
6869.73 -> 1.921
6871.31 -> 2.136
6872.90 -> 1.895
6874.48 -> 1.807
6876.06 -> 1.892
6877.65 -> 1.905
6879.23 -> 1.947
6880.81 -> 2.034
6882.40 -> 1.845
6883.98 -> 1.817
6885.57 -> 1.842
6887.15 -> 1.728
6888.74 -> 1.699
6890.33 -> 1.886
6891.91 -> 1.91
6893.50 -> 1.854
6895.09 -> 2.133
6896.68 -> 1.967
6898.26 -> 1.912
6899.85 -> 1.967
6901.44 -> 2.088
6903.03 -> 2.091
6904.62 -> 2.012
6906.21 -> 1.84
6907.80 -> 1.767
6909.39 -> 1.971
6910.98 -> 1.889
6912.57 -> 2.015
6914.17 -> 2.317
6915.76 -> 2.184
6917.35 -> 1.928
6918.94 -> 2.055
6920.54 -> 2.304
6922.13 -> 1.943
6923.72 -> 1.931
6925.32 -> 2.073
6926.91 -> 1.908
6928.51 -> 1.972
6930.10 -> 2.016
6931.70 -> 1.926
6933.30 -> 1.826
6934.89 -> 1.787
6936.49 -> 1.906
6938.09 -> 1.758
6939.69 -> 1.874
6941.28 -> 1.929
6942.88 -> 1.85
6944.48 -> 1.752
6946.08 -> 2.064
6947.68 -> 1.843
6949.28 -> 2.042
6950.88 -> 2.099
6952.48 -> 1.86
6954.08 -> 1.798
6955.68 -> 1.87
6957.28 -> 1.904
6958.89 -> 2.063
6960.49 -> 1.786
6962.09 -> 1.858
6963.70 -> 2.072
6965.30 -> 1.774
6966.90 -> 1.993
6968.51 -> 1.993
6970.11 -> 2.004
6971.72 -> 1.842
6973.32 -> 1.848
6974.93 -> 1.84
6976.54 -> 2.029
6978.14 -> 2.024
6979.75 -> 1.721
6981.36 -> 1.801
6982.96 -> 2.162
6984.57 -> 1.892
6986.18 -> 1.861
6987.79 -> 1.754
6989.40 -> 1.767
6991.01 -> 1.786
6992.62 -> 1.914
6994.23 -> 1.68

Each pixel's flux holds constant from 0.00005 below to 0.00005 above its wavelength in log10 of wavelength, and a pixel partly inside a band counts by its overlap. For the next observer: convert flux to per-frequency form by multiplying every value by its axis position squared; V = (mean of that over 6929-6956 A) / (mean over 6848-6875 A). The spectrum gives 0.97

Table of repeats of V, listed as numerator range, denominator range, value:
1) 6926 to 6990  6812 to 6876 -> 1.02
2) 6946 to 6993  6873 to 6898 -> 1.04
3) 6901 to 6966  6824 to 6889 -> 1.04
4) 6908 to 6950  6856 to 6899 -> 1.03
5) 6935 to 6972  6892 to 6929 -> 0.96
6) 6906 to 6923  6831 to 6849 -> 1.11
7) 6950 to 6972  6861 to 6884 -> 1.02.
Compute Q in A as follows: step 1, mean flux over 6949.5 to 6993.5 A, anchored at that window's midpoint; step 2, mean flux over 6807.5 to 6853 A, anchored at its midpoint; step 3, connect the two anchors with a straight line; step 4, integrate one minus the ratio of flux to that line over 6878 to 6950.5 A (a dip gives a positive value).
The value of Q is -1.61 A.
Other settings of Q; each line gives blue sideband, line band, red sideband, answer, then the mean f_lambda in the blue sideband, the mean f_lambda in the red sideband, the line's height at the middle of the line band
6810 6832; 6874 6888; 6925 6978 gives 0.3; 1.9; 1.91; 1.91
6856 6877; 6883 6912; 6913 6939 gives 1.0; 1.97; 1.99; 1.98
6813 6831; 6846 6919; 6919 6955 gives -1.8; 1.91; 1.93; 1.92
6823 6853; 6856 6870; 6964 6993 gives -0.6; 1.9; 1.89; 1.9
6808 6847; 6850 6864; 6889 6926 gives -0.9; 1.88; 2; 1.92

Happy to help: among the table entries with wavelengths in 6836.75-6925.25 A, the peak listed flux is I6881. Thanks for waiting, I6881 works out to 2.328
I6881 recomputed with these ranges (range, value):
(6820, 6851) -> 2.192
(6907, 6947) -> 2.317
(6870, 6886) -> 2.136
